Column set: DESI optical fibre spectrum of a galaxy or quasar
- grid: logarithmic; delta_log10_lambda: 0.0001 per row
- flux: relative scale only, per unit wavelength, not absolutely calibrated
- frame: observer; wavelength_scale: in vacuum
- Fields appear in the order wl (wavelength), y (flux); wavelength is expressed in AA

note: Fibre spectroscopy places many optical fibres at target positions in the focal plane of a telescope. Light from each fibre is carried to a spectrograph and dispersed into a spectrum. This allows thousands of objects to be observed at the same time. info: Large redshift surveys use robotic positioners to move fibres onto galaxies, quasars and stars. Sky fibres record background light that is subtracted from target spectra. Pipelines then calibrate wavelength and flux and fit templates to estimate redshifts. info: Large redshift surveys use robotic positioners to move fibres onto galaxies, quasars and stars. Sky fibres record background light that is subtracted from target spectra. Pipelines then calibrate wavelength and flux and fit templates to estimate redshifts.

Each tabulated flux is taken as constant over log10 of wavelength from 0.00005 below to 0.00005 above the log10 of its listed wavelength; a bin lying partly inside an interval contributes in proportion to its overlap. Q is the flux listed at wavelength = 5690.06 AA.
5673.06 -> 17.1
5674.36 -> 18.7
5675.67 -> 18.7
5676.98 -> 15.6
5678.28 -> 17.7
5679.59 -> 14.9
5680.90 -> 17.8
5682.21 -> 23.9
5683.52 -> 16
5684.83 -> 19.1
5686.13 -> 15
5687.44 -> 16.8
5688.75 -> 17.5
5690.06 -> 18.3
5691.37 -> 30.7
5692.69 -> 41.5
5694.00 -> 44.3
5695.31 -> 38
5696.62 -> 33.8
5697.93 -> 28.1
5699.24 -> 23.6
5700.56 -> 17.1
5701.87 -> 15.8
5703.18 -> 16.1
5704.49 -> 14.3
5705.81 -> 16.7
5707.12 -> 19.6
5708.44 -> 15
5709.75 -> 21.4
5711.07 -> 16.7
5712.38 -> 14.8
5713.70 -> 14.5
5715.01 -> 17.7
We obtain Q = 18.3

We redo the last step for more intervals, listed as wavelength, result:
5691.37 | 30.7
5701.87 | 15.8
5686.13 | 15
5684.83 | 19.1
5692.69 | 41.5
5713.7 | 14.5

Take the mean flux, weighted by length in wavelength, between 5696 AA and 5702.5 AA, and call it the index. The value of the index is 23.7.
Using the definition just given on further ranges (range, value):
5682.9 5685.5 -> 17.6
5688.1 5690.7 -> 17.9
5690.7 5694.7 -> 38.7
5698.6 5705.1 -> 17.4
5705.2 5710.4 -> 18.2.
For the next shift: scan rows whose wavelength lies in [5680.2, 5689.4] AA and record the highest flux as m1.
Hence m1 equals 23.9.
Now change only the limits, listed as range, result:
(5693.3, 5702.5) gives 44.3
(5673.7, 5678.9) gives 18.7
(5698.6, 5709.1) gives 23.6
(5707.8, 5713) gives 21.4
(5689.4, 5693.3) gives 41.5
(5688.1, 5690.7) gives 18.3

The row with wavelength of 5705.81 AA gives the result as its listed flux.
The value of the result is 16.7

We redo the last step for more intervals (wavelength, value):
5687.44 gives 16.8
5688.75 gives 17.5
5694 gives 44.3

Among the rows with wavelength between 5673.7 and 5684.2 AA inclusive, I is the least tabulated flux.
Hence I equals 14.9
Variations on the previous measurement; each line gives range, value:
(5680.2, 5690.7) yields 15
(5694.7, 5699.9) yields 23.6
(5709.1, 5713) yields 14.8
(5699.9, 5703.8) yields 15.8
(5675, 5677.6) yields 15.6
